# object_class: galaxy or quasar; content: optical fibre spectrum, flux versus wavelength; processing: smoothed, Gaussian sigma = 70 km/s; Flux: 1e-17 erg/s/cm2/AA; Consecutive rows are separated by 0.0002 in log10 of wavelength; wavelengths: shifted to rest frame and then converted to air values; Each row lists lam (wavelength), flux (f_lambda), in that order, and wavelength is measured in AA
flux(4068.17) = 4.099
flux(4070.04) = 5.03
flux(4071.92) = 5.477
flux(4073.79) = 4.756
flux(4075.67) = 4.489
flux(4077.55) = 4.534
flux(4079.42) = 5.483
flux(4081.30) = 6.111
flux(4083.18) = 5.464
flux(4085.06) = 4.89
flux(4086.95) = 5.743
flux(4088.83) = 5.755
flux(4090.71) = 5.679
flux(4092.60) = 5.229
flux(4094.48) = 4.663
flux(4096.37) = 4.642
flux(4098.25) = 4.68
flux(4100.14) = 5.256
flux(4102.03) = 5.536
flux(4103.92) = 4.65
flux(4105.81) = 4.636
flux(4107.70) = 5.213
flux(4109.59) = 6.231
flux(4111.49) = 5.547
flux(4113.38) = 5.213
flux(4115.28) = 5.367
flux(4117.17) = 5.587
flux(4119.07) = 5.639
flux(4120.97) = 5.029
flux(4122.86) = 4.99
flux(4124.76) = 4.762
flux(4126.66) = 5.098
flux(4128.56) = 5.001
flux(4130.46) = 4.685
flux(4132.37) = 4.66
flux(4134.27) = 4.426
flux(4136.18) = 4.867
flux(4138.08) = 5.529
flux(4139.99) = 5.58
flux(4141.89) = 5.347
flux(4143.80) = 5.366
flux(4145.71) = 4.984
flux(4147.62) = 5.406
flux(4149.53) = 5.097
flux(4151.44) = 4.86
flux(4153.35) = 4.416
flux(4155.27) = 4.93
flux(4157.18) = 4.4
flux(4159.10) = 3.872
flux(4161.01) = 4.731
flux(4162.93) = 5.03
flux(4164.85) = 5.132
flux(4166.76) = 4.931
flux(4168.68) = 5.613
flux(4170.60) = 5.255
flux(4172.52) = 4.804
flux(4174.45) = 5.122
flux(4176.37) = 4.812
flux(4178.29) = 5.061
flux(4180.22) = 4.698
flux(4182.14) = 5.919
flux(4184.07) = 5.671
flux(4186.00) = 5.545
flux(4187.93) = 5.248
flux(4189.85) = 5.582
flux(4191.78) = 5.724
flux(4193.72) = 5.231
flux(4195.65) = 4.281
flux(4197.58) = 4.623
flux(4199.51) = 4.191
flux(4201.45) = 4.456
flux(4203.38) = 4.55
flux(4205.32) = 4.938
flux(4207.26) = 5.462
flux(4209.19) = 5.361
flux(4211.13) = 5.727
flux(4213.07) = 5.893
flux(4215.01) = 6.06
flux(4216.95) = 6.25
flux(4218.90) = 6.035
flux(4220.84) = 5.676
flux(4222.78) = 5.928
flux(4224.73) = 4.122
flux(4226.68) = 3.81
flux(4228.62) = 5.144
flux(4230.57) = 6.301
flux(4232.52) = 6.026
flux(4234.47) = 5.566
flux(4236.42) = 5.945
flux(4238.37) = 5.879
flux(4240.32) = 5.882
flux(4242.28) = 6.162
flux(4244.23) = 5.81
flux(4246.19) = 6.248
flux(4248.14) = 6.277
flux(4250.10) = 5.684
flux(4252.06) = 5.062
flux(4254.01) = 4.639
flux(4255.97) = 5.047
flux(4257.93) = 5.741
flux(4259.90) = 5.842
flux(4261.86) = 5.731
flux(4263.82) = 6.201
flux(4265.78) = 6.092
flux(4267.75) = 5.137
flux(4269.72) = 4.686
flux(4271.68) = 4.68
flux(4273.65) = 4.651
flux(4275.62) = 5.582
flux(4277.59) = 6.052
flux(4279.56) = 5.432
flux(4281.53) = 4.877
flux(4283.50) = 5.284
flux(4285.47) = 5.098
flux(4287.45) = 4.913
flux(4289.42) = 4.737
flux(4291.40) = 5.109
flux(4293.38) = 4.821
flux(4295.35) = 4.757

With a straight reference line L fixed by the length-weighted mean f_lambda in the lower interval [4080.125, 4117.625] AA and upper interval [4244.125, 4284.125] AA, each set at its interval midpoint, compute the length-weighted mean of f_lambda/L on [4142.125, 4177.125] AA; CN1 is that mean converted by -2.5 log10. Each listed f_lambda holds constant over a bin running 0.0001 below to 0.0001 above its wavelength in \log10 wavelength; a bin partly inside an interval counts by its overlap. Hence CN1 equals 0.09 mag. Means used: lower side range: 5.3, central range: 4.94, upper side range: 5.46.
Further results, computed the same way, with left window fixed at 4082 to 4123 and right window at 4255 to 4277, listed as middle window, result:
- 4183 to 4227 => 0.021 mag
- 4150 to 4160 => 0.174 mag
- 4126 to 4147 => 0.051 mag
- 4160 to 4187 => 0.034 mag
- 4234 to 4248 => -0.110 mag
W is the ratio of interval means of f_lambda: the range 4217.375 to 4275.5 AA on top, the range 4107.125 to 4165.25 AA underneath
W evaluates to 1.09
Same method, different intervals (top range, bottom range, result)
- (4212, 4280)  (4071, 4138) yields 1.08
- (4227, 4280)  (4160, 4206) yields 1.11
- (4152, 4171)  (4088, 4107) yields 0.95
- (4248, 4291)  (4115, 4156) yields 1.05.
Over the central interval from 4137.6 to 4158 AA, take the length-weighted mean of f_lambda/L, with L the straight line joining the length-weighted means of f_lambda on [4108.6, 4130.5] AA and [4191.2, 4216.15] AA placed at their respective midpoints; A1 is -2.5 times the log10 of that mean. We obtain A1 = 0.032 mag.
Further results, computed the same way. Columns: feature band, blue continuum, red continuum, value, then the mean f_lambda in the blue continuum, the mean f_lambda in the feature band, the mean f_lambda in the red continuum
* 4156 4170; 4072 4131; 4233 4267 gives 0.125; 5.19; 4.83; 5.75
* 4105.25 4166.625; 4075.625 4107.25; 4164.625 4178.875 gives 0.016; 5.16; 5.05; 5.09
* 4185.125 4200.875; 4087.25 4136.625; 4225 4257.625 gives 0.076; 5.13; 5.04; 5.56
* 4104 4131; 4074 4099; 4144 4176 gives -0.029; 5.17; 5.2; 4.92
